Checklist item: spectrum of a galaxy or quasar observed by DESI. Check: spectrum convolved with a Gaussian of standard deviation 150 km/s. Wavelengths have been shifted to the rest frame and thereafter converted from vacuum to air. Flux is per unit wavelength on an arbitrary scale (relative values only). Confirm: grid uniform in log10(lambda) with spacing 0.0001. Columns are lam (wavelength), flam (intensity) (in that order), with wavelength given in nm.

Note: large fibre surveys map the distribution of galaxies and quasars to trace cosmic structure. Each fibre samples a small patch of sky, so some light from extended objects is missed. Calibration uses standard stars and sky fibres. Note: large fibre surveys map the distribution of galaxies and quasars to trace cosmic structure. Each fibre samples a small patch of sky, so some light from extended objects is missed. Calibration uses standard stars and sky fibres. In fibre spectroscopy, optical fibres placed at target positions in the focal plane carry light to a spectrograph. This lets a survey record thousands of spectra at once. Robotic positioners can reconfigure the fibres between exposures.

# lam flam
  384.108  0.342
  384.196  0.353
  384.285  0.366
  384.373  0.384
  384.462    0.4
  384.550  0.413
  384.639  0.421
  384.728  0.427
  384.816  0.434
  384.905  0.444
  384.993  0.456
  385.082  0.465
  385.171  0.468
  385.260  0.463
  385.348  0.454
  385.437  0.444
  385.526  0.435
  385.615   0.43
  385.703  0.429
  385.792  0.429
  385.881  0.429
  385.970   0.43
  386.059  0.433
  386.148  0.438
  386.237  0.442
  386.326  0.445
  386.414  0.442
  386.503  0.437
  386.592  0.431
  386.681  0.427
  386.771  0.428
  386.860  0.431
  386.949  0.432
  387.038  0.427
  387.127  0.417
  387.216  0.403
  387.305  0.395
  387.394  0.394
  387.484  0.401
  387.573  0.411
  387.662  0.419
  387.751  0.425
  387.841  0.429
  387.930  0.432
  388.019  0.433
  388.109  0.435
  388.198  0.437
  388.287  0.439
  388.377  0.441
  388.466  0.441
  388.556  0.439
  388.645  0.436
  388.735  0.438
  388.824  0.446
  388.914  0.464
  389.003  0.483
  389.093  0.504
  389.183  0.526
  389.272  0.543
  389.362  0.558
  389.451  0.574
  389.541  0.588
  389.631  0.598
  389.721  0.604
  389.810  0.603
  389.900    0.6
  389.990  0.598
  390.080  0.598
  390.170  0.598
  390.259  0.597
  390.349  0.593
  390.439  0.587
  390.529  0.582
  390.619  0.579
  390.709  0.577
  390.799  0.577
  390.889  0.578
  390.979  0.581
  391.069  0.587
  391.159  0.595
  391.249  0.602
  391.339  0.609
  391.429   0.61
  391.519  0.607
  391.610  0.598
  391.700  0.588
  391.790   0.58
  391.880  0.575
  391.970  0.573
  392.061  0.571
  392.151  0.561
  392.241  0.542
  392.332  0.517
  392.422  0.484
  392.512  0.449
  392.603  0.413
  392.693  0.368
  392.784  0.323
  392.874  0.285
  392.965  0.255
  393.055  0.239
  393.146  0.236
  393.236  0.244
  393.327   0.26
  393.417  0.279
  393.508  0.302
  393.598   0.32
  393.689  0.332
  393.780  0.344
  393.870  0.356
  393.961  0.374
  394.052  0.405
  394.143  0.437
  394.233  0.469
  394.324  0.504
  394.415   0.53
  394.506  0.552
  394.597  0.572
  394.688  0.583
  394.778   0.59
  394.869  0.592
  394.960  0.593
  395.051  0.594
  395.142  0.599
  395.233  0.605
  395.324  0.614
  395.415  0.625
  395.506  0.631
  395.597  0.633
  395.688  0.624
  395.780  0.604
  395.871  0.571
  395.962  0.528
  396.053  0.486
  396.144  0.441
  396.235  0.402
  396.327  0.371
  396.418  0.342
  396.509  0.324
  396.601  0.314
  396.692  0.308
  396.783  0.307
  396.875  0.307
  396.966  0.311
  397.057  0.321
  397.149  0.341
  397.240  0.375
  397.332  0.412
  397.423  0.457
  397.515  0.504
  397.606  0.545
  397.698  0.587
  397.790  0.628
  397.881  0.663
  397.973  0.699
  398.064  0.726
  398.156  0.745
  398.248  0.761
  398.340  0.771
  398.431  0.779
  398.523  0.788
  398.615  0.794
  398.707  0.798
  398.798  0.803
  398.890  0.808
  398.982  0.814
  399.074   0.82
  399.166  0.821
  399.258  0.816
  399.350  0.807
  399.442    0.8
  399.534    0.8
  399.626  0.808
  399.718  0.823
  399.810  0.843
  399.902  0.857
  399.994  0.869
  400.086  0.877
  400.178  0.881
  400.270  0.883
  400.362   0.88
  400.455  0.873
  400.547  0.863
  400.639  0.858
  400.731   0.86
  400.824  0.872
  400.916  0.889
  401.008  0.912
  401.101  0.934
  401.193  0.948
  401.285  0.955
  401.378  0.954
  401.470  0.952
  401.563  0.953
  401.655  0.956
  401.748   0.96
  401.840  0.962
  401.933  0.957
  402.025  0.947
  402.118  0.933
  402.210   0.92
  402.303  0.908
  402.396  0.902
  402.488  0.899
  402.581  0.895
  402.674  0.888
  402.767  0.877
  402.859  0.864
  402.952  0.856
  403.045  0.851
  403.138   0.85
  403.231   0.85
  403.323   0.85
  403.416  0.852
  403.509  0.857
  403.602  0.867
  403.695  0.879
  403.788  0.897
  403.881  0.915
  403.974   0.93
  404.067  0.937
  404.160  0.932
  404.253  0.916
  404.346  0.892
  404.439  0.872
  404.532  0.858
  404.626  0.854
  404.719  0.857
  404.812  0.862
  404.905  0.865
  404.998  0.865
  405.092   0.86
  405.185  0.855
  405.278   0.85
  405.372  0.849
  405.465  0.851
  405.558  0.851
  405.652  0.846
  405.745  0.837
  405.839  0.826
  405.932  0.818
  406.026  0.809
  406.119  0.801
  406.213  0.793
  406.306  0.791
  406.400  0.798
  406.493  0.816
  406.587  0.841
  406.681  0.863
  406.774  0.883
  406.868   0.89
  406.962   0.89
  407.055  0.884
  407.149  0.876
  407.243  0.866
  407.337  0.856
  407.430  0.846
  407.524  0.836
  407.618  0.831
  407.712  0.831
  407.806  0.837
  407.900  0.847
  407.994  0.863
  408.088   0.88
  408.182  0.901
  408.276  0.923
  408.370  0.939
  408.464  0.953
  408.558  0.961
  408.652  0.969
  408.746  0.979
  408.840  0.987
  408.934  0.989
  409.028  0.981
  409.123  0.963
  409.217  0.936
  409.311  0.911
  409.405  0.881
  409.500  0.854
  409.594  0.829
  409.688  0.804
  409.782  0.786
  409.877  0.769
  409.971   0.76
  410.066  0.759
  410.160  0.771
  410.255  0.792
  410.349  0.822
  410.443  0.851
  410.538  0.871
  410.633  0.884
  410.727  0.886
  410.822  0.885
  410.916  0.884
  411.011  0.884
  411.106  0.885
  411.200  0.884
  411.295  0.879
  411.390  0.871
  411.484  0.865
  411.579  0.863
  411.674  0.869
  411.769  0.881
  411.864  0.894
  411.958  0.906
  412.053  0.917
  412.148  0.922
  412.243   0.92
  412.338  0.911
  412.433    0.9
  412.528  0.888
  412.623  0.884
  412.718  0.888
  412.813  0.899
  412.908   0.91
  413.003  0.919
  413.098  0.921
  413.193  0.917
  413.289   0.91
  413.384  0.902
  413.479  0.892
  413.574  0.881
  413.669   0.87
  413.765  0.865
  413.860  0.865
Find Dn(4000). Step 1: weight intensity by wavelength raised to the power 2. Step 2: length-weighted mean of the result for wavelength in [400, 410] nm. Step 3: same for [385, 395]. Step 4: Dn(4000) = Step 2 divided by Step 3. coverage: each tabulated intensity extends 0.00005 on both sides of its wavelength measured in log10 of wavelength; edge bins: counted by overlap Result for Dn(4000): 2.00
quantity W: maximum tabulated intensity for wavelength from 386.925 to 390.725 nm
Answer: 0.604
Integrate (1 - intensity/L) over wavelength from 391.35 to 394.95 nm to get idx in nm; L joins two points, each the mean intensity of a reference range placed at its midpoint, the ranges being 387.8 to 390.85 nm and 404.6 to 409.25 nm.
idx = 0.891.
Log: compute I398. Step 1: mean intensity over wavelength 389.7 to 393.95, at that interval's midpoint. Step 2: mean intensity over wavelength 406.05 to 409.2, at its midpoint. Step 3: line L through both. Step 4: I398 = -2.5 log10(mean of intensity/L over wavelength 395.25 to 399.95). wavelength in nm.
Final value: 0.05 mag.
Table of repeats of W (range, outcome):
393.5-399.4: 0.821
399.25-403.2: 0.962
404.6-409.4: 0.989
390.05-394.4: 0.61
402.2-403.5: 0.92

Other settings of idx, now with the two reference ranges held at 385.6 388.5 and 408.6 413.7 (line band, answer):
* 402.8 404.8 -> -0.36 nm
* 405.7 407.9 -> -0.11 nm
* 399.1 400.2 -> -0.27 nm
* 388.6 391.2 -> -0.41 nm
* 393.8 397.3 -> 0.66 nm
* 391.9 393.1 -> 0.22 nm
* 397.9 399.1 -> -0.24 nm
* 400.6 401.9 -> -0.43 nm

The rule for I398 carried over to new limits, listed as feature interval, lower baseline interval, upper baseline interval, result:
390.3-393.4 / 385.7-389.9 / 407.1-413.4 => 0.08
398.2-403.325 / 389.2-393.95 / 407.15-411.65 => -0.25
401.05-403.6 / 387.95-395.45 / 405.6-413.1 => -0.25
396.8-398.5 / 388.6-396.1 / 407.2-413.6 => 0.14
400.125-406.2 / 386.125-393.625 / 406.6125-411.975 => -0.18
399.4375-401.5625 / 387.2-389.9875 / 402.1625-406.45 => -0.14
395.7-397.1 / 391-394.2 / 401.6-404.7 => 0.44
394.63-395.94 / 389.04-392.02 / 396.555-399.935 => 0.03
